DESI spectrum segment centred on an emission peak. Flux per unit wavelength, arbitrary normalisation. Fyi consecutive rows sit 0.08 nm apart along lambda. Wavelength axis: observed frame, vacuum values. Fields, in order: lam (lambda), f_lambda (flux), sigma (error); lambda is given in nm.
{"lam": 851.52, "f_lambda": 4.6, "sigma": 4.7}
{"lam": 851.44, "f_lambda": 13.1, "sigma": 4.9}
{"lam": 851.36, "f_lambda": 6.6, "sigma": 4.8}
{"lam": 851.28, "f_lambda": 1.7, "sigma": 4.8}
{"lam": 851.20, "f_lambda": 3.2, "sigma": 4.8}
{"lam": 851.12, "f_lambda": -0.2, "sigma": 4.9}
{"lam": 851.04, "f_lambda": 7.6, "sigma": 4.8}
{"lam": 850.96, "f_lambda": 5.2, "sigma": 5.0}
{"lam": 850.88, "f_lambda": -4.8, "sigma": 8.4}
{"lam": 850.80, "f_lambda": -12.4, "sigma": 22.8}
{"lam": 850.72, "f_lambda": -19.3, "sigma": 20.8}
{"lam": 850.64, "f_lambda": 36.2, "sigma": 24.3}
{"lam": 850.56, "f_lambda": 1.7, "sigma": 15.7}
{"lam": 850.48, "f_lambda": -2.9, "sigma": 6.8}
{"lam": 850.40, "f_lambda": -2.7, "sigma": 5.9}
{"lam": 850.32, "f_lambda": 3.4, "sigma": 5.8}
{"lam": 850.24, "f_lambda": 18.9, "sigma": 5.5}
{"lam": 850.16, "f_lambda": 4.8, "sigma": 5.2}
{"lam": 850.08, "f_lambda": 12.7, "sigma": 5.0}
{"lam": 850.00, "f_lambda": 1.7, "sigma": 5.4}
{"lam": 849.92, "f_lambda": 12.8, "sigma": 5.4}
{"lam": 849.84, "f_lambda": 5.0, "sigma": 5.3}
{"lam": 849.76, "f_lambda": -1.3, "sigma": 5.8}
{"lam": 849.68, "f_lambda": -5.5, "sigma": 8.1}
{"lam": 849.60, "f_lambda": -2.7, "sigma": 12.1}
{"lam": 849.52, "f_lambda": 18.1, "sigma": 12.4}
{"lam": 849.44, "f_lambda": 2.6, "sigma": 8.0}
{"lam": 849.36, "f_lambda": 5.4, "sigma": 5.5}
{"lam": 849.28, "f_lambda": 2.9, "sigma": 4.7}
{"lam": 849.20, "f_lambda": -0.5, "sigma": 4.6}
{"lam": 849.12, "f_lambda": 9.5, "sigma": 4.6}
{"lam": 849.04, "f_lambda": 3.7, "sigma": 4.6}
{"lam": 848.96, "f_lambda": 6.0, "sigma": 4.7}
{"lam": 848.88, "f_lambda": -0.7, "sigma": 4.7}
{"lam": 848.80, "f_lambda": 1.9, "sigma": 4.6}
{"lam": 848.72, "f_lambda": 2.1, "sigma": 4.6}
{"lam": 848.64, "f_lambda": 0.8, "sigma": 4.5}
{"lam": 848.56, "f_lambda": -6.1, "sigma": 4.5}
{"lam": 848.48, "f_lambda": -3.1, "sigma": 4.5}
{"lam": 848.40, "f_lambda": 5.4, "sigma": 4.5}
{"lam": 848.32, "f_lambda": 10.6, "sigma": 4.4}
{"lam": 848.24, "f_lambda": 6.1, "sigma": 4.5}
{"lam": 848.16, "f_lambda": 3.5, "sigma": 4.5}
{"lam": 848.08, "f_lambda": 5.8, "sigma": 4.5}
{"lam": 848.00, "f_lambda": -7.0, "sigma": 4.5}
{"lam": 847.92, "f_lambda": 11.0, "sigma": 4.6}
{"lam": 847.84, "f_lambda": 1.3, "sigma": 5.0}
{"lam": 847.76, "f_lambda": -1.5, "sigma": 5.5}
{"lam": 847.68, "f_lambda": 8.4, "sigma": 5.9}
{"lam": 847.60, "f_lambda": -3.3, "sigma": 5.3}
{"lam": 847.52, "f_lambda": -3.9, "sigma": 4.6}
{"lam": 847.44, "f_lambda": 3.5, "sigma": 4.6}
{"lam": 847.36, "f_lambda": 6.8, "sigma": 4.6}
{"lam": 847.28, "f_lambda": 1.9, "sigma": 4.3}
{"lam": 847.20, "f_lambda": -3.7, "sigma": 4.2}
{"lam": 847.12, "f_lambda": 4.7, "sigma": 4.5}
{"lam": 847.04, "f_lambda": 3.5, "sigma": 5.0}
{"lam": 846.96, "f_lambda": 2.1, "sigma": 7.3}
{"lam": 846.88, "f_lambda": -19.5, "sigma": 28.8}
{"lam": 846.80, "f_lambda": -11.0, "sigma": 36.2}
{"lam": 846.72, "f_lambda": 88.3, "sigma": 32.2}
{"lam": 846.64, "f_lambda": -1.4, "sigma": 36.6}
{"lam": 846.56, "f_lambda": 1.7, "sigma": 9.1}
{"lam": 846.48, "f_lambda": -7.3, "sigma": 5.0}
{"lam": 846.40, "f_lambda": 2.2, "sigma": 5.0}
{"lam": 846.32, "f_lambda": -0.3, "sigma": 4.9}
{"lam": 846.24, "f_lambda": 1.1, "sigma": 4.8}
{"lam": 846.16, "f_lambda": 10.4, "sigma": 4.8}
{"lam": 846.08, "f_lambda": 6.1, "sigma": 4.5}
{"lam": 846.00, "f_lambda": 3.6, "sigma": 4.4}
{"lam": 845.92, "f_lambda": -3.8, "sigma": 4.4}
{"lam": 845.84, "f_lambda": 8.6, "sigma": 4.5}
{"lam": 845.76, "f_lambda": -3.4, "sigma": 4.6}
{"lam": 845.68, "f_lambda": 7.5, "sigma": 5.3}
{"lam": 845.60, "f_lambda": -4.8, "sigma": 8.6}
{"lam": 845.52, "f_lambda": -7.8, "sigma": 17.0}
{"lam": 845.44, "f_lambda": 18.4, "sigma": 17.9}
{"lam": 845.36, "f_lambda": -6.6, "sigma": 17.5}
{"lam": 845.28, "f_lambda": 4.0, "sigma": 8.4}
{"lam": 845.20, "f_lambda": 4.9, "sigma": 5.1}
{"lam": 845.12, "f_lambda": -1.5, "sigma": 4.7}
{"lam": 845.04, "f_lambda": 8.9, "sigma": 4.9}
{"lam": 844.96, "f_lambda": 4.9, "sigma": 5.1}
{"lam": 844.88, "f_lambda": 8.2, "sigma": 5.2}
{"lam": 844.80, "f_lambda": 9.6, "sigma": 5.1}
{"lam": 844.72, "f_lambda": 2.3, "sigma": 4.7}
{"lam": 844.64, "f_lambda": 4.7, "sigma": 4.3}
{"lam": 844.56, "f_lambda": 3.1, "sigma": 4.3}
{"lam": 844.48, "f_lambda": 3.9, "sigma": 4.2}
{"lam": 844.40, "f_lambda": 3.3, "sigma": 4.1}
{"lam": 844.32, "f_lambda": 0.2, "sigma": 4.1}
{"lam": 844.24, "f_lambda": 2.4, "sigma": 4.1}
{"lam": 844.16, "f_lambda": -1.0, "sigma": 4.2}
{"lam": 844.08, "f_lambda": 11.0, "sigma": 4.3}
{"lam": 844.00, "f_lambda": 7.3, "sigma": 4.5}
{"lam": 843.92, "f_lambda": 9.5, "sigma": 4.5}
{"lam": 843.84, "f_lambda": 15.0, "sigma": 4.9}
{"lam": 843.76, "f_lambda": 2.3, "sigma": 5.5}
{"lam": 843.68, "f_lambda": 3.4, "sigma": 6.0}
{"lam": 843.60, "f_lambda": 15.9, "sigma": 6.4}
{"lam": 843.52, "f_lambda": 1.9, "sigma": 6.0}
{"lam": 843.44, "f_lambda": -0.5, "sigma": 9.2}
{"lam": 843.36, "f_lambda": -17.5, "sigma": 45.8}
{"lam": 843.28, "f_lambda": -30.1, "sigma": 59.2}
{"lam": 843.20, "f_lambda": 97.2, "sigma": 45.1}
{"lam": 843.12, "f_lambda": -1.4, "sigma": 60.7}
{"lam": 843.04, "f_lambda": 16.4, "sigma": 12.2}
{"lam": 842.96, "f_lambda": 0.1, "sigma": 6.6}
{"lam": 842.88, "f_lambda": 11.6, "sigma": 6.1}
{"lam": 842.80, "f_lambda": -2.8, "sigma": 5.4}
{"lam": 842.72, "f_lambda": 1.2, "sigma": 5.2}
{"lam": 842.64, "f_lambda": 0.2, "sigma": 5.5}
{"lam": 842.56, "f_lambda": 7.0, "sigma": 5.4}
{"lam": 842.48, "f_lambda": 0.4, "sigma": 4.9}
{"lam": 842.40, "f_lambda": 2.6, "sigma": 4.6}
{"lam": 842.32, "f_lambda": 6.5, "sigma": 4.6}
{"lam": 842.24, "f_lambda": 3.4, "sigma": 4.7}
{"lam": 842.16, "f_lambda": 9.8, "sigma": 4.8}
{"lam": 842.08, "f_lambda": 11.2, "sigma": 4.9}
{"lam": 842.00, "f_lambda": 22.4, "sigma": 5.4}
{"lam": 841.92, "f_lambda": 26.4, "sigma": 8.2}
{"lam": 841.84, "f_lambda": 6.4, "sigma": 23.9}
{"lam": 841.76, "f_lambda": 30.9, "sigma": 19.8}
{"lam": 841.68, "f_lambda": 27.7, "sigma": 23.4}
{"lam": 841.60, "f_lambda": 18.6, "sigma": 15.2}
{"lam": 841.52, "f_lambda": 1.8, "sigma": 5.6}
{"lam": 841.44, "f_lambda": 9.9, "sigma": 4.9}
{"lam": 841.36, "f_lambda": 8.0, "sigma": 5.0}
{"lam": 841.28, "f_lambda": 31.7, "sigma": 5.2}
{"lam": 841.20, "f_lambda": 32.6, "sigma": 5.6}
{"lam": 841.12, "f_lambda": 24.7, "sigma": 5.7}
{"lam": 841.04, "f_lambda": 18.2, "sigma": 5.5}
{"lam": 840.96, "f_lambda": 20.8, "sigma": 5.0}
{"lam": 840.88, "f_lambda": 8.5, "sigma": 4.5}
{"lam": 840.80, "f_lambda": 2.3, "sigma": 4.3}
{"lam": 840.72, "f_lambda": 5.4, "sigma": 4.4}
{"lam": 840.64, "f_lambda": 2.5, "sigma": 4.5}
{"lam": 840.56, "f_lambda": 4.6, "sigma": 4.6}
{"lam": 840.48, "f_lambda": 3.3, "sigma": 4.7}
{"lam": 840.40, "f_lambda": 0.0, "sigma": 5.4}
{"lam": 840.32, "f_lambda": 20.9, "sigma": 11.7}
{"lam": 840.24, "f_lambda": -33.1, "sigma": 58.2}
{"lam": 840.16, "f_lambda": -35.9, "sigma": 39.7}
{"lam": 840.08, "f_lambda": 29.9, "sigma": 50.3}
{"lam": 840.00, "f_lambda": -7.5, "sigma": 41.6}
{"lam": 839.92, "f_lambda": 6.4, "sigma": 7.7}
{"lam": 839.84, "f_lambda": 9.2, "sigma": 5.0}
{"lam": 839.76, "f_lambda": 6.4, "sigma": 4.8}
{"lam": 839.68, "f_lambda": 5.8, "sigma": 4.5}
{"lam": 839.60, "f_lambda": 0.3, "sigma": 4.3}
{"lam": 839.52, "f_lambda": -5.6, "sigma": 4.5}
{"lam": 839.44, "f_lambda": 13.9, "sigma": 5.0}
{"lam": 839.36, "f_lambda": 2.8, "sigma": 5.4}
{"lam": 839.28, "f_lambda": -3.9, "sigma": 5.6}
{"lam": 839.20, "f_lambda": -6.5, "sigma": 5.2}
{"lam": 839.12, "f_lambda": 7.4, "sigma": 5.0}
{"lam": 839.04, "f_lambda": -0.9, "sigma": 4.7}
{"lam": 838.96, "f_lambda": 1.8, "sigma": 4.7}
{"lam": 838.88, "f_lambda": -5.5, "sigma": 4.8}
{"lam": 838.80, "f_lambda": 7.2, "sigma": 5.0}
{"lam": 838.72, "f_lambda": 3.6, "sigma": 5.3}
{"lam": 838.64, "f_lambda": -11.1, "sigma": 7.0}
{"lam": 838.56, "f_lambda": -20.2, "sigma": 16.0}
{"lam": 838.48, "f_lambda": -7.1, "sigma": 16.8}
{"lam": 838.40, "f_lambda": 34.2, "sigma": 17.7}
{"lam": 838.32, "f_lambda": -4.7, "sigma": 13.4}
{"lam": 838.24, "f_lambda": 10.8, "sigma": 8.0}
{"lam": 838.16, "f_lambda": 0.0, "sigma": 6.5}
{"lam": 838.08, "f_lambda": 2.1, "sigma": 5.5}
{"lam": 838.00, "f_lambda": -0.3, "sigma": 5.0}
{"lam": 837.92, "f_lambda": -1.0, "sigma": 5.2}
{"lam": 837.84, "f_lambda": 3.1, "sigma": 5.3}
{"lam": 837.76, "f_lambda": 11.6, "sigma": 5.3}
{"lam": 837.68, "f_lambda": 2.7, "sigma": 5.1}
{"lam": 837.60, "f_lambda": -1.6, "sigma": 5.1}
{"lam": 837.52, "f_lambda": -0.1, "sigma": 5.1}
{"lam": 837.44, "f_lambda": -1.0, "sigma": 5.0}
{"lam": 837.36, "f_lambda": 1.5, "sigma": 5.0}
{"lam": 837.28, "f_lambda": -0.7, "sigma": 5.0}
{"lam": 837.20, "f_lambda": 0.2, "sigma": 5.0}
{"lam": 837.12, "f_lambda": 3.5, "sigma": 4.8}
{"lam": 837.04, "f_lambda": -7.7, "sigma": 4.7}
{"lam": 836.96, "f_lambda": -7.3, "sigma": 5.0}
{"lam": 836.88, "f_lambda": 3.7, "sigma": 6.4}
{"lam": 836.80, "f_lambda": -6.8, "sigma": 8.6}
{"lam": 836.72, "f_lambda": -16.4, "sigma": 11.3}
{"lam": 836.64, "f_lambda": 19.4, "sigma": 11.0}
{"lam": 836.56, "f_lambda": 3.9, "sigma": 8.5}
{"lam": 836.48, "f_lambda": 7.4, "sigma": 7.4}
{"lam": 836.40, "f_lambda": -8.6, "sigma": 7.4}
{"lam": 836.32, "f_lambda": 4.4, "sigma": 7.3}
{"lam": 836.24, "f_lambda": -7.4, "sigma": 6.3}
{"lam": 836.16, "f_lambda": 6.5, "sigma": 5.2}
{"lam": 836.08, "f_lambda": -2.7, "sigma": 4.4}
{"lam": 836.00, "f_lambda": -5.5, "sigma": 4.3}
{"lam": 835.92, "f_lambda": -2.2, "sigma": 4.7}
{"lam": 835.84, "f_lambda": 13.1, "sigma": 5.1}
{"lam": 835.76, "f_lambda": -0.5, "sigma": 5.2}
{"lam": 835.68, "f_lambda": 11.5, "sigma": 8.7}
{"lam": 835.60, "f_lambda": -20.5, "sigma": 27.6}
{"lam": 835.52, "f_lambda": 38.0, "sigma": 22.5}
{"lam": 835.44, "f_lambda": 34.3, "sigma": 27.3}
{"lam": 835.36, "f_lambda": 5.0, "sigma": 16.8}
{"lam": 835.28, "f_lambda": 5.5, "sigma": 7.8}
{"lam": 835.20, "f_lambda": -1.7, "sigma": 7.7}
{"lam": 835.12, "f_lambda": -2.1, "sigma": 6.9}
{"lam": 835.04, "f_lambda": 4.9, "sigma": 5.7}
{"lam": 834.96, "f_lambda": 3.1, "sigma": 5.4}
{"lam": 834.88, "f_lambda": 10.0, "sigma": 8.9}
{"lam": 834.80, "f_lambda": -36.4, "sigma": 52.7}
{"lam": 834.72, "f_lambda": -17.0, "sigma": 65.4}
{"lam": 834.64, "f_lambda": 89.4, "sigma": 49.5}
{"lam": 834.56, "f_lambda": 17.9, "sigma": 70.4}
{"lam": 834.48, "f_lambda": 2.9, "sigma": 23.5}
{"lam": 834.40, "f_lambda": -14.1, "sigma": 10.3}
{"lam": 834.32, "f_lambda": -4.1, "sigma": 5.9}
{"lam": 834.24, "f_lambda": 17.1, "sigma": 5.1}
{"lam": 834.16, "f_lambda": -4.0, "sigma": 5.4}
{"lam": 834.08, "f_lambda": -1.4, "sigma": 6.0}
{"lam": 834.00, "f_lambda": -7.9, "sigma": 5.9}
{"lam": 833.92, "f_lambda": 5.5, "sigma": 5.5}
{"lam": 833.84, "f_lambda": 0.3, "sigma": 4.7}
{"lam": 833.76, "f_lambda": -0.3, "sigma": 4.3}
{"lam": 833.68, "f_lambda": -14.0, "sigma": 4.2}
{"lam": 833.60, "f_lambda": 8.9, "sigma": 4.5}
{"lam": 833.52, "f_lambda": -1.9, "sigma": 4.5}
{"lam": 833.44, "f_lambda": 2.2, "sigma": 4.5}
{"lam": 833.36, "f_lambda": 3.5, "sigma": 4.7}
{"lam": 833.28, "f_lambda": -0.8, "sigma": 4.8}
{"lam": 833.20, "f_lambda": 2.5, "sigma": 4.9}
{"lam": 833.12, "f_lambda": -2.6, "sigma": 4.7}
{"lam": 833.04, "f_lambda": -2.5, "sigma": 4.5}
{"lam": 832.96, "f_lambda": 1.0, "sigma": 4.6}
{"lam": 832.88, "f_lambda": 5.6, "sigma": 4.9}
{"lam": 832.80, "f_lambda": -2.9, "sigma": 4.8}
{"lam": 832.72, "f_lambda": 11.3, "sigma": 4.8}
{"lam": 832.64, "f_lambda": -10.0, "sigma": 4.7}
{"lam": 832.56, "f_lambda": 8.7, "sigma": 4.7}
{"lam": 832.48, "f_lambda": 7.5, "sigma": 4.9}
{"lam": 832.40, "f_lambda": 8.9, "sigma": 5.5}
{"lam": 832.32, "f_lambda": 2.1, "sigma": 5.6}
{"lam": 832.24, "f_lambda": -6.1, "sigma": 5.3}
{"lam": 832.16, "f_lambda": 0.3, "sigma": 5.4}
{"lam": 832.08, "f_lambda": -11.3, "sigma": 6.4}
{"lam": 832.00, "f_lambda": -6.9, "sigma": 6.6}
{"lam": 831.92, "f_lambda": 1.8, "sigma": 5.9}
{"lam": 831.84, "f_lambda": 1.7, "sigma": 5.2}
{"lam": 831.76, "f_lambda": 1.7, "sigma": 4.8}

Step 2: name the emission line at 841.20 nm [O II]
